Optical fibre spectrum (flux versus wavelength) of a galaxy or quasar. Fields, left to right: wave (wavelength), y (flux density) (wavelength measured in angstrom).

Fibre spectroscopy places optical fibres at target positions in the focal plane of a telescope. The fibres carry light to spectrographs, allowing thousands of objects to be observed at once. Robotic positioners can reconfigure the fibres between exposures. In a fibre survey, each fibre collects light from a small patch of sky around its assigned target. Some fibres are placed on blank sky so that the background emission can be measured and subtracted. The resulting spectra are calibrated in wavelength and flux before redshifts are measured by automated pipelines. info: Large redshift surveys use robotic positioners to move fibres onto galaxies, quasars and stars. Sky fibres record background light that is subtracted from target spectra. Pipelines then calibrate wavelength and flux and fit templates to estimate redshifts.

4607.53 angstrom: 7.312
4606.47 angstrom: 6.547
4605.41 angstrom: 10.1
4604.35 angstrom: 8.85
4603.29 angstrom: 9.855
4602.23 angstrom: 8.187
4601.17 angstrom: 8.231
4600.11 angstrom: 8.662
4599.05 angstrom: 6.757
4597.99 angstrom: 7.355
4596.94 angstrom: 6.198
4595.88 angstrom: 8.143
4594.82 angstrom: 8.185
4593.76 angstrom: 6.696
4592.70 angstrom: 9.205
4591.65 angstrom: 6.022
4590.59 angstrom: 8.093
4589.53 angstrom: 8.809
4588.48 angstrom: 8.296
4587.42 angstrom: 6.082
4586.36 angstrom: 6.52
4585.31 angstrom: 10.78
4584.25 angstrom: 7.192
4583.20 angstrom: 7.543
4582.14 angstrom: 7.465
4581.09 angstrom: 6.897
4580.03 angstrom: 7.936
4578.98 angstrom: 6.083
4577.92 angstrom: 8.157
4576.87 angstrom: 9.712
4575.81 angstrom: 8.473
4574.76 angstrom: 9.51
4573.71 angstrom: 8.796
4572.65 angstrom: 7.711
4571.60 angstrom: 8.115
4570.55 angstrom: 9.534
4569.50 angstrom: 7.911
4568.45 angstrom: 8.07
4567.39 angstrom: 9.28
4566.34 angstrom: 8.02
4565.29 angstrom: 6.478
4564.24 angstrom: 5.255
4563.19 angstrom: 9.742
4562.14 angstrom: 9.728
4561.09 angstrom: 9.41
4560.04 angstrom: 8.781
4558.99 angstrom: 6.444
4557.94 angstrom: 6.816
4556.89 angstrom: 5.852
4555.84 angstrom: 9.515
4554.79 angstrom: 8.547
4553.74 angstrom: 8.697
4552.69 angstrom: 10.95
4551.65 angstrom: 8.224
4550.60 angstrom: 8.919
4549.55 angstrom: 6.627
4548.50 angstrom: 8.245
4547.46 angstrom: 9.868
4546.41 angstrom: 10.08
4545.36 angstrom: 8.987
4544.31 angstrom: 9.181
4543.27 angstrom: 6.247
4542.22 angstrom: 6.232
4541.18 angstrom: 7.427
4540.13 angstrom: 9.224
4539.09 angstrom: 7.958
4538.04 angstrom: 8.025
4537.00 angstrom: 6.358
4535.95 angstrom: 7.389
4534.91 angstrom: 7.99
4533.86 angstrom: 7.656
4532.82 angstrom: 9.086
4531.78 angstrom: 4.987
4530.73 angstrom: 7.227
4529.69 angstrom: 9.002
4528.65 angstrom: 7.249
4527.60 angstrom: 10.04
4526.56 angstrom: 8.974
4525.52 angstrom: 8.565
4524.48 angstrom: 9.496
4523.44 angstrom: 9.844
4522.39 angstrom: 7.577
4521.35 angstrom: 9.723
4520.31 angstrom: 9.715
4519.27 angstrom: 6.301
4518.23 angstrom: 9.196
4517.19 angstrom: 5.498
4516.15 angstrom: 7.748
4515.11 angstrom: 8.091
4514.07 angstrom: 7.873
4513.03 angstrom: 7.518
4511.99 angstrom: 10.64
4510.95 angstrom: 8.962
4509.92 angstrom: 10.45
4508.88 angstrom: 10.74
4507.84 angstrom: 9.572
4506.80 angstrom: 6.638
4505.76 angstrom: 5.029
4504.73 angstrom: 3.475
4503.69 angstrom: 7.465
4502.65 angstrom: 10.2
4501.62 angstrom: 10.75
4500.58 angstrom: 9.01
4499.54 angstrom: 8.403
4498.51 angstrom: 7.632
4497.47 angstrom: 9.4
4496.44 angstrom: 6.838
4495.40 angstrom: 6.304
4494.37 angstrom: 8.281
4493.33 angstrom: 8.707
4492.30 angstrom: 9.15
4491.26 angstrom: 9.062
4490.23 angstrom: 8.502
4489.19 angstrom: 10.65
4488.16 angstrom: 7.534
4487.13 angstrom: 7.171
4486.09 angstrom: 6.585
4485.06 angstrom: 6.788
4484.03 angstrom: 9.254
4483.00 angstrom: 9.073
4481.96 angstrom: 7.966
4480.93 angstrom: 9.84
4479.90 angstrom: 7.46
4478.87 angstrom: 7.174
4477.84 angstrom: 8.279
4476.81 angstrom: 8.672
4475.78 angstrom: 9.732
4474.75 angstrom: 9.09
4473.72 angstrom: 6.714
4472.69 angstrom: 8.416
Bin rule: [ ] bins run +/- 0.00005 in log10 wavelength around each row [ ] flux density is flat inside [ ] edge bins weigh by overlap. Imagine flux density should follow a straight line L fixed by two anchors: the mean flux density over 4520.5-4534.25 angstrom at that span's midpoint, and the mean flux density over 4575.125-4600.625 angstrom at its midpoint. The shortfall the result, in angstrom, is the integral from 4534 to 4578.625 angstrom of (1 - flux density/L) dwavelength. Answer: -0.74 angstrom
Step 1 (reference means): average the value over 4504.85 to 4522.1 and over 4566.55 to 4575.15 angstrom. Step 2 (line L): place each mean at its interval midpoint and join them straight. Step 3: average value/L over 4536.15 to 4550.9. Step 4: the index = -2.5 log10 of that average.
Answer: 0.046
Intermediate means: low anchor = 8.24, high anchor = 8.58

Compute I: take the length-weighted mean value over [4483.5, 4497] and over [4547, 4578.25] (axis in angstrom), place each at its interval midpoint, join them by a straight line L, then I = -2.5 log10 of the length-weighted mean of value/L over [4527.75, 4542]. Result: 0.08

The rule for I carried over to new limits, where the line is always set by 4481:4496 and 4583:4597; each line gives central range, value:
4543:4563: -0.078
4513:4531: -0.035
